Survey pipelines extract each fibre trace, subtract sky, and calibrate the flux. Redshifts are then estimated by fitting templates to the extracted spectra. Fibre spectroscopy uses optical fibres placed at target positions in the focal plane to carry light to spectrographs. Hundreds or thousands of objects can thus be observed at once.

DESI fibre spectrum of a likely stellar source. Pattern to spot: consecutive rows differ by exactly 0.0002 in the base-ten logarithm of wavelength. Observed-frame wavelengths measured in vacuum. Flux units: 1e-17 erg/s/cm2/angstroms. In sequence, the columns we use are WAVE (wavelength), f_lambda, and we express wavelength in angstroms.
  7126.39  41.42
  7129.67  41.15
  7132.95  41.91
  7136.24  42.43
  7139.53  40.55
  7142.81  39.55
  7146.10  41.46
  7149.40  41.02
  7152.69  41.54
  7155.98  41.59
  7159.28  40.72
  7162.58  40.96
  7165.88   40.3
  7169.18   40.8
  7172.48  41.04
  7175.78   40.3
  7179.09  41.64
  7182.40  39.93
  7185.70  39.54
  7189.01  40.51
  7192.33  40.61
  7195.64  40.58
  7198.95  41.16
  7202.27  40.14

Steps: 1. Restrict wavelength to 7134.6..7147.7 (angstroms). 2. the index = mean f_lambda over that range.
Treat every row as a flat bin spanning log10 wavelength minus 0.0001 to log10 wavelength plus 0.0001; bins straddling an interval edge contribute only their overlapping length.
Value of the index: 41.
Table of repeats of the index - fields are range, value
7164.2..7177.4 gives 40.6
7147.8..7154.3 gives 41.3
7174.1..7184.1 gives 40.6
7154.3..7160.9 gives 41.2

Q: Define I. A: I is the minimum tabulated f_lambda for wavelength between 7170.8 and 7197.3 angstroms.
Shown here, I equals 39.54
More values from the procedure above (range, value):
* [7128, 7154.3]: 39.55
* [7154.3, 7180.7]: 40.3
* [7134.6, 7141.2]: 40.55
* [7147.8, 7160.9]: 40.72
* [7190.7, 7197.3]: 40.58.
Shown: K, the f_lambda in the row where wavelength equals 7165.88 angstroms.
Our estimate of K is 40.3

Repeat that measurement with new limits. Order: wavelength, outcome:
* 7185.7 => 39.54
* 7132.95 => 41.91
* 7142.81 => 39.55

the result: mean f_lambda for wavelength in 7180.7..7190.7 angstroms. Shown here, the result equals 40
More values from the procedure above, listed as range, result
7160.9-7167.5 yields 40.6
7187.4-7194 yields 40.5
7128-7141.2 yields 41.5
